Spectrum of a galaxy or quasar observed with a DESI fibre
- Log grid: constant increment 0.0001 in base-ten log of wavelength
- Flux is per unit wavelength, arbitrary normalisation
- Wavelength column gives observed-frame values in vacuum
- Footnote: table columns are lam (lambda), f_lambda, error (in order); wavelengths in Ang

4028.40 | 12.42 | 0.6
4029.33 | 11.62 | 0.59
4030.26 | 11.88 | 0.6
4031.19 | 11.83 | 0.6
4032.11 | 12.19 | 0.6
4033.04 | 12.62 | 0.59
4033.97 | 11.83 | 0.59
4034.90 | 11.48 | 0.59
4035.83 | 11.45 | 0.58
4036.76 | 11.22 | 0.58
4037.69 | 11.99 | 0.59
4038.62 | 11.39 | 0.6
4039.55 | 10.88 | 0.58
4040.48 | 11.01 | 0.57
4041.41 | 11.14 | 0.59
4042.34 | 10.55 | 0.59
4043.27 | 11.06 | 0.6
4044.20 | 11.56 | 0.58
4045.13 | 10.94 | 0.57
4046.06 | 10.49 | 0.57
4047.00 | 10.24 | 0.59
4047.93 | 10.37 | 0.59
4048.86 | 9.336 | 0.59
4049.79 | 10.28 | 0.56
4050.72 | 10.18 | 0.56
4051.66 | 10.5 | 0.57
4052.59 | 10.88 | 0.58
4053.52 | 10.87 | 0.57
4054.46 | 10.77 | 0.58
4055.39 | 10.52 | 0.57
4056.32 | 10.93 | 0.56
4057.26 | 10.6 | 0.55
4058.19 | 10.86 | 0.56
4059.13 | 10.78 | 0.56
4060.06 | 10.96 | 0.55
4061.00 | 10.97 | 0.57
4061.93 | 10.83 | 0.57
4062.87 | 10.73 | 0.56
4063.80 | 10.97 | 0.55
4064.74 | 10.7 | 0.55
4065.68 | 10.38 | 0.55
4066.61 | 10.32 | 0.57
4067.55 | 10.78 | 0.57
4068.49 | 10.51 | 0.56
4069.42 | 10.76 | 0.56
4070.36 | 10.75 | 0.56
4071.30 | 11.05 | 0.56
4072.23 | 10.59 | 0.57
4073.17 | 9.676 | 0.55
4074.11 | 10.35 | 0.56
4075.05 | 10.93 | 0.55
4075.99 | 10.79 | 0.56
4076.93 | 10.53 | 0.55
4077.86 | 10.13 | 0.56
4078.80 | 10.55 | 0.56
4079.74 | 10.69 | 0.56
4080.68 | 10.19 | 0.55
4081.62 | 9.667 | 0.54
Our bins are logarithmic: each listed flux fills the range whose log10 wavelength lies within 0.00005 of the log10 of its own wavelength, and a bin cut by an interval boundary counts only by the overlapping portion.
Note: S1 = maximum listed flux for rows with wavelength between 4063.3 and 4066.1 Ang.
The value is 10.97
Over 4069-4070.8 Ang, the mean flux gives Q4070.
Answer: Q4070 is 10.7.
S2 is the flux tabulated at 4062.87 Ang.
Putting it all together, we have 10.73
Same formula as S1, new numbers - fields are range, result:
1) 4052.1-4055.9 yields 10.88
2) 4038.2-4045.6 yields 11.56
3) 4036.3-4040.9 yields 11.99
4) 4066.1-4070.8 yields 10.78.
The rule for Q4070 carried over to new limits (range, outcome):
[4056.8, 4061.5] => 10.8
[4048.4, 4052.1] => 10.1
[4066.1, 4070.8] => 10.6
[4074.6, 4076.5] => 10.8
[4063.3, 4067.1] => 10.6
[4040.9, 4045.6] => 11.1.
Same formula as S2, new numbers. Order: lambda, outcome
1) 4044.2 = 11.56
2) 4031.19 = 11.83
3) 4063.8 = 10.97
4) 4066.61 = 10.32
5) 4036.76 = 11.22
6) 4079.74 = 10.69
